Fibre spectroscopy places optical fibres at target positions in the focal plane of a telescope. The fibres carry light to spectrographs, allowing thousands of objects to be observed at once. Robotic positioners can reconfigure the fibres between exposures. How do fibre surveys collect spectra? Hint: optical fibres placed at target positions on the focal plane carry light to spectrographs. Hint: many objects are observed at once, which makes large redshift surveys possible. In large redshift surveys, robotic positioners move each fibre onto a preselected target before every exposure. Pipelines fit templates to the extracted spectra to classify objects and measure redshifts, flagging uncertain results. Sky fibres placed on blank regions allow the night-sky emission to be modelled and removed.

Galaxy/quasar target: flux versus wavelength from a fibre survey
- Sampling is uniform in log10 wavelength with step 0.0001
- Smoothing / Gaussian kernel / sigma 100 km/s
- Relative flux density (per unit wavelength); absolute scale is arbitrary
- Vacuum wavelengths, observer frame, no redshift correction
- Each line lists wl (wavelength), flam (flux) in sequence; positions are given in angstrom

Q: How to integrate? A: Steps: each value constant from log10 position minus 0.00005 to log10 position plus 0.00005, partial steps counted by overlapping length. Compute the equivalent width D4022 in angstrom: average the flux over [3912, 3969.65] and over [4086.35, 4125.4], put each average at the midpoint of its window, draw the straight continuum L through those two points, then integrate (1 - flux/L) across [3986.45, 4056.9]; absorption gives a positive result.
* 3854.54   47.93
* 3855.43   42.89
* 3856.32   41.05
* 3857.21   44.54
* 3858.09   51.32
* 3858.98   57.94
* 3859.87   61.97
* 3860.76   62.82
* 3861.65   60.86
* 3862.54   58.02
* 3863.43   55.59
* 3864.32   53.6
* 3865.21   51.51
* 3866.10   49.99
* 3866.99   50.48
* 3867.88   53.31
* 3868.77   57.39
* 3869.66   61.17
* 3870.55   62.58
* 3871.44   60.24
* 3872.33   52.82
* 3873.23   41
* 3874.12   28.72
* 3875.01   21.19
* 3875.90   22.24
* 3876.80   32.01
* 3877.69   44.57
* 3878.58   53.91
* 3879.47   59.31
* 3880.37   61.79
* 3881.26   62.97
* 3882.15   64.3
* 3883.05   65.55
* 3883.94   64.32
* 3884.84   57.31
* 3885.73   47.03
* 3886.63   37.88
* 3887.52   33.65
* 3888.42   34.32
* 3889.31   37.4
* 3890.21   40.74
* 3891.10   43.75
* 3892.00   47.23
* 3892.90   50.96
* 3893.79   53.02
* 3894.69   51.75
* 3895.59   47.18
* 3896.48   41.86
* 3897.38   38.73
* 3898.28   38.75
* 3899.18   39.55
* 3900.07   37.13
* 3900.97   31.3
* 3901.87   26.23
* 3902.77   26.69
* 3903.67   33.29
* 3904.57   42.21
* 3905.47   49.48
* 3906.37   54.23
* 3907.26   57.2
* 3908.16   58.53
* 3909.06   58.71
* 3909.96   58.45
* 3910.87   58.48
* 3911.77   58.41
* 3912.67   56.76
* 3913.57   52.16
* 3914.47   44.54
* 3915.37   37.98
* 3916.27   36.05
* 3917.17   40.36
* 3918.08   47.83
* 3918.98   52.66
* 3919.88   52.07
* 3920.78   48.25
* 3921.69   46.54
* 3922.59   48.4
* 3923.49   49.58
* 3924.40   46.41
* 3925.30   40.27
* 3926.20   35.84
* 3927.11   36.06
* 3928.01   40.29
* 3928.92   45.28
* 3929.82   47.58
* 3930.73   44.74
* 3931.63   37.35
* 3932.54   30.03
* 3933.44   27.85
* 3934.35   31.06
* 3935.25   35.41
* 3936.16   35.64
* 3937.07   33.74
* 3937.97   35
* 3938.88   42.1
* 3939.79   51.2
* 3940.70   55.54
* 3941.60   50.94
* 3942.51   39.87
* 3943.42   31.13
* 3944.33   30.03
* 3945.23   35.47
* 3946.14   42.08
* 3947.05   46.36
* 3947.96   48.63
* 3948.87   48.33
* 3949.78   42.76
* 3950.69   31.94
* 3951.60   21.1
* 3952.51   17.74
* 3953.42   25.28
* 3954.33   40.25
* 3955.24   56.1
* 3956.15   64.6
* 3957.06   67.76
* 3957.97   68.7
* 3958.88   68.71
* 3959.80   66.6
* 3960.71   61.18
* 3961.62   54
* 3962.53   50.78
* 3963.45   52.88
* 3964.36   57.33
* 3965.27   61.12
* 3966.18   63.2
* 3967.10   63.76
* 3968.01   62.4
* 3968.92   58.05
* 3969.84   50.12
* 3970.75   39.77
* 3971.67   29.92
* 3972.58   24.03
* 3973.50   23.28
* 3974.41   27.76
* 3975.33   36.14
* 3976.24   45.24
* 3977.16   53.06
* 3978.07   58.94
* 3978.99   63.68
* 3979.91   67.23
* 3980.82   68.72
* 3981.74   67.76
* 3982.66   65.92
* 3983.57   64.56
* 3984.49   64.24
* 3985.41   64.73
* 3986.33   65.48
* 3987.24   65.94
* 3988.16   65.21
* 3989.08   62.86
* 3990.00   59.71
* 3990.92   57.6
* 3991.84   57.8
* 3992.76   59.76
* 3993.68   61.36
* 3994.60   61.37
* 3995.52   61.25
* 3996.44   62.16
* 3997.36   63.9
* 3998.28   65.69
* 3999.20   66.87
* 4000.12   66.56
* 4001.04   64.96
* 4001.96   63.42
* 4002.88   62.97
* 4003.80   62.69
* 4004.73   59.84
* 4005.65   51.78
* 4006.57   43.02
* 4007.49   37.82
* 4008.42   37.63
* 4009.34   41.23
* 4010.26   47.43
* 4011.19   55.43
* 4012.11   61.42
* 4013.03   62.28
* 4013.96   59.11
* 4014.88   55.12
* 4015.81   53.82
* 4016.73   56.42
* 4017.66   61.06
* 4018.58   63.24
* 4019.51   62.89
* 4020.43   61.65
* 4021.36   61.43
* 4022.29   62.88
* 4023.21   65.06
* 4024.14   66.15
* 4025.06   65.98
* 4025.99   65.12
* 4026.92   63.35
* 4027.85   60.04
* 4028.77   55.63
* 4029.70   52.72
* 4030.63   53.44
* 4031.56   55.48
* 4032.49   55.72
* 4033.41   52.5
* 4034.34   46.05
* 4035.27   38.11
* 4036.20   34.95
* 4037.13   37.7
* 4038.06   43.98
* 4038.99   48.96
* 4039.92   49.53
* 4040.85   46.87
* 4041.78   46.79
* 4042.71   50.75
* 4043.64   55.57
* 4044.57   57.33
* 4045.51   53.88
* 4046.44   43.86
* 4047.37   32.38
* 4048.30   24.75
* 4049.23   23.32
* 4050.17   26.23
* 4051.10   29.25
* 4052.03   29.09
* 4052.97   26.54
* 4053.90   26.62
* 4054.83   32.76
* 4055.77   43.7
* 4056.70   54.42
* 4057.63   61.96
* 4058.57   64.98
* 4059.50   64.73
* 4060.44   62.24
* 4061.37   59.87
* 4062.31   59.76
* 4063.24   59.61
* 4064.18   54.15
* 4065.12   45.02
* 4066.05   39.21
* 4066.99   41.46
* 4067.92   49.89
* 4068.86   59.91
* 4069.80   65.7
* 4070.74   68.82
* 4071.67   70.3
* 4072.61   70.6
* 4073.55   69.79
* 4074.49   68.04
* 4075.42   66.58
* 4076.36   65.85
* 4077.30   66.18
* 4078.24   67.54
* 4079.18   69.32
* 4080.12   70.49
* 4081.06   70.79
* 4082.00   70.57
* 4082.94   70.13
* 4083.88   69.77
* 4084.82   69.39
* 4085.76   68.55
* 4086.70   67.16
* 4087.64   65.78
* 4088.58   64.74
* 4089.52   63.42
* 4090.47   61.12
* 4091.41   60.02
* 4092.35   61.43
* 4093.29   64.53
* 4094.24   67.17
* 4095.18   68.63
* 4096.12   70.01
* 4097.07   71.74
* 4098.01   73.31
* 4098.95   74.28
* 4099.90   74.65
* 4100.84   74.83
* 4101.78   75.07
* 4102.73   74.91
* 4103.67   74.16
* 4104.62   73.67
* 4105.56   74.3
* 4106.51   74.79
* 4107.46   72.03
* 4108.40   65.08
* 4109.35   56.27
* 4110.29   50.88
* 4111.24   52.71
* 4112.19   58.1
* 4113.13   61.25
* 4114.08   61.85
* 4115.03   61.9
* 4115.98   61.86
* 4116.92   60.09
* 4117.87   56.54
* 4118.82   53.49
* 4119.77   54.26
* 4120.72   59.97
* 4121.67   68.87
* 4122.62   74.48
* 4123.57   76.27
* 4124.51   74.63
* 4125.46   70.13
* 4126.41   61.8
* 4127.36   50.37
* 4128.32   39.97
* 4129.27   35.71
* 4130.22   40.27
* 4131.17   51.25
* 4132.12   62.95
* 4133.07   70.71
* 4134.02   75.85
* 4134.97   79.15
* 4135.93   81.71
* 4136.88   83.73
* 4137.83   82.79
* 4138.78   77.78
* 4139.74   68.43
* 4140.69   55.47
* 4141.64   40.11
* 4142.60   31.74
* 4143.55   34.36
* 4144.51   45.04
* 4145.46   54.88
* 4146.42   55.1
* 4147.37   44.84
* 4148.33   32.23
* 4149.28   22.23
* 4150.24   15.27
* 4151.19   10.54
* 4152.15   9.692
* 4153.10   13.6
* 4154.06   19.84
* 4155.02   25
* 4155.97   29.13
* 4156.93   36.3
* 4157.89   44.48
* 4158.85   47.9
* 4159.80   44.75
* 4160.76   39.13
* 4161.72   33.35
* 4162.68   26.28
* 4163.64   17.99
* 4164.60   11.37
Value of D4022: 3.5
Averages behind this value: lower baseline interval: 46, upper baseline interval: 66.1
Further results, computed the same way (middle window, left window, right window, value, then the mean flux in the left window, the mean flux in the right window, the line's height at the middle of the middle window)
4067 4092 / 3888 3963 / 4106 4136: -3.6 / 44.5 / 61.5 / 57.8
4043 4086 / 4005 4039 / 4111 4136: 1.8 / 54.1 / 61.1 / 57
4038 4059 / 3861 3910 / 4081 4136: 6.3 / 47.7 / 65.1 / 60.4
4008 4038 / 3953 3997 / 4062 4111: 2.5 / 56.3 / 65.8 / 60.4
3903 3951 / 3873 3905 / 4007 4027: 3.3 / 43.3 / 57.4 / 47.5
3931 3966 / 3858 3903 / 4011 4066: 3.2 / 48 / 51.1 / 49.3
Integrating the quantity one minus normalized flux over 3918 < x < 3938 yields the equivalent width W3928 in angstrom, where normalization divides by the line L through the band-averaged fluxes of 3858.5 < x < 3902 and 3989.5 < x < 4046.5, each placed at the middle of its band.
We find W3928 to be 3.8 angstrom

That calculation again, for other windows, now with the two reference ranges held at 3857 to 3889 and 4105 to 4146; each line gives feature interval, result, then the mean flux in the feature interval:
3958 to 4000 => -1.59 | 57.4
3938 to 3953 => 4.00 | 39.5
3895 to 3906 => 2.98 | 38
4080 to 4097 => -2.10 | 66.9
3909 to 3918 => 0.50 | 49.7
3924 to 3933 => 2.18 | 40.4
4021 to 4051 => 4.10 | 49.6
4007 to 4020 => 0.62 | 53.9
